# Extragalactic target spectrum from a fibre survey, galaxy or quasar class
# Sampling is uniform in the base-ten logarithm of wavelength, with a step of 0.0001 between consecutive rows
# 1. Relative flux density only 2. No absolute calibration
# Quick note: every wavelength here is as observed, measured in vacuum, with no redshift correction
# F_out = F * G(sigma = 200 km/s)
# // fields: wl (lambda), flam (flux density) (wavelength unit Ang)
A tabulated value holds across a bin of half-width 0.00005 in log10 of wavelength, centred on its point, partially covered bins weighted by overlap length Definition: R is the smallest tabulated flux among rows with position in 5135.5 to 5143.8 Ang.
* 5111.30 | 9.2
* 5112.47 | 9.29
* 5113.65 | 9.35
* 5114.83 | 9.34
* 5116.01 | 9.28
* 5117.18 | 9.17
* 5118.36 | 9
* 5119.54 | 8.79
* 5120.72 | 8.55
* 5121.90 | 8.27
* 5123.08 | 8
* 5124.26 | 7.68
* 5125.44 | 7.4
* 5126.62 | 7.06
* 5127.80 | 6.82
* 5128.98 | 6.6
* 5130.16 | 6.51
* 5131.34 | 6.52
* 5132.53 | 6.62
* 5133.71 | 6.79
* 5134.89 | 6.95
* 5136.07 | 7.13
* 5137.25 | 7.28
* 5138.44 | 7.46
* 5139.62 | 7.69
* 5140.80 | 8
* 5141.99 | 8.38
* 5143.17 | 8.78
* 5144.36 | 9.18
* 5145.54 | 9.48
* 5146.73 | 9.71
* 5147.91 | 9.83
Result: 7.13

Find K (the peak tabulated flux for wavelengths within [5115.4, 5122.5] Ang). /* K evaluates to 9.28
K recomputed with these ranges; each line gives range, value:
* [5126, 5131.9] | 7.06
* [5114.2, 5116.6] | 9.34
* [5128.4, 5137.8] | 7.28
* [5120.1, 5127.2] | 8.55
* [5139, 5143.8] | 8.78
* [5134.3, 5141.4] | 8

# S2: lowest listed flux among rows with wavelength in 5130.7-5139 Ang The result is 6.52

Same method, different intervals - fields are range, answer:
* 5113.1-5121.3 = 8.55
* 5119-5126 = 7.4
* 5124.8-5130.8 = 6.51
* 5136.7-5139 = 7.28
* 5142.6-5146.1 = 8.78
